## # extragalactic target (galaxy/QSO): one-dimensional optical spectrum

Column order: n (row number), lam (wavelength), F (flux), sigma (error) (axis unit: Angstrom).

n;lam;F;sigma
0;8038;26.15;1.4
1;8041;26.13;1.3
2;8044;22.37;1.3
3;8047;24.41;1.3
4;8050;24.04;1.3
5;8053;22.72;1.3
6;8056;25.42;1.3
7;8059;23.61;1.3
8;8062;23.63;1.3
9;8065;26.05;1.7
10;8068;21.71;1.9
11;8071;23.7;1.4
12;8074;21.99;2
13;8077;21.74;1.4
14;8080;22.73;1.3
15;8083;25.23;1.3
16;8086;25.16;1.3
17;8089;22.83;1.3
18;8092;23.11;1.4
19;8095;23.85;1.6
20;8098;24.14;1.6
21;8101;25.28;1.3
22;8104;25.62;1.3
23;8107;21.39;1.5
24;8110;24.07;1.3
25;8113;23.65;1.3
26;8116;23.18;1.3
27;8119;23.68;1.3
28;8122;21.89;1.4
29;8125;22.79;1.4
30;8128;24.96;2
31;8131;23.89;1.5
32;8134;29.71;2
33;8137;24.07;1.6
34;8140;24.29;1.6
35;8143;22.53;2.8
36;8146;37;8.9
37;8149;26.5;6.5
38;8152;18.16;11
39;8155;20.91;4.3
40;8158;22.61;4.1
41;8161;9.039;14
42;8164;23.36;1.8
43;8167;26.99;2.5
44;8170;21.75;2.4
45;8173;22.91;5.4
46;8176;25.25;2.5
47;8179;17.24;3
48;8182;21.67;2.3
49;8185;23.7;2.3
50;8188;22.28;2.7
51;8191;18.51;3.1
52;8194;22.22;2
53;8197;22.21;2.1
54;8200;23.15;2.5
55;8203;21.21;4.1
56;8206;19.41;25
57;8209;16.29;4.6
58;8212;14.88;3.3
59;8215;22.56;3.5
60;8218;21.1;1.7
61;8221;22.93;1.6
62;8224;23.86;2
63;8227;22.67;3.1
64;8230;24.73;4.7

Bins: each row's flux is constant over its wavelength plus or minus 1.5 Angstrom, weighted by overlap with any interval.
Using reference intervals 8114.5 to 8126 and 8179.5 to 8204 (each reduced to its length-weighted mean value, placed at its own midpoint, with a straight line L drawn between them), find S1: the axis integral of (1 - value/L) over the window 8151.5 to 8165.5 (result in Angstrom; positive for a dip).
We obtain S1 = 2.13 Angstrom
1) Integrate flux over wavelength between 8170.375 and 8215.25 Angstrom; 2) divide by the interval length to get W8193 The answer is 20.9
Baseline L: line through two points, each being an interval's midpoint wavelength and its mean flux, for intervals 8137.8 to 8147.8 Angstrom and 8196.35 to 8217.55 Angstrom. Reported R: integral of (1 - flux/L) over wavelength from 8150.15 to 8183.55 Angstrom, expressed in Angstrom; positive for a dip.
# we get 5.0 Angstrom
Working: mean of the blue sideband 27.6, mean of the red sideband 19.9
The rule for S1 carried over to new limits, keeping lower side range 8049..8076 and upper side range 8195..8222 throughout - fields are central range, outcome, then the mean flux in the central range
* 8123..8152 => -5.0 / 25.7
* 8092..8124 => -1.4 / 23.6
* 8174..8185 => -0.4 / 21.8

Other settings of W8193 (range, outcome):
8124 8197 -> 23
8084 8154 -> 24.4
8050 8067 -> 24.2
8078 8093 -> 23.8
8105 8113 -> 23.1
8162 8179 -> 23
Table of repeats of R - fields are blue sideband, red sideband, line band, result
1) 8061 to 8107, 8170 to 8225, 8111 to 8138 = -1.7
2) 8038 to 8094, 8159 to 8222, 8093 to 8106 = -0.9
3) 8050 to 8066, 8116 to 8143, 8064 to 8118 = 1.4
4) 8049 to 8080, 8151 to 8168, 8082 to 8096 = -0.9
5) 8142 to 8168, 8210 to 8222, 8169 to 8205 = -0.6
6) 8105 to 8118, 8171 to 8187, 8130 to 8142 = -1.4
